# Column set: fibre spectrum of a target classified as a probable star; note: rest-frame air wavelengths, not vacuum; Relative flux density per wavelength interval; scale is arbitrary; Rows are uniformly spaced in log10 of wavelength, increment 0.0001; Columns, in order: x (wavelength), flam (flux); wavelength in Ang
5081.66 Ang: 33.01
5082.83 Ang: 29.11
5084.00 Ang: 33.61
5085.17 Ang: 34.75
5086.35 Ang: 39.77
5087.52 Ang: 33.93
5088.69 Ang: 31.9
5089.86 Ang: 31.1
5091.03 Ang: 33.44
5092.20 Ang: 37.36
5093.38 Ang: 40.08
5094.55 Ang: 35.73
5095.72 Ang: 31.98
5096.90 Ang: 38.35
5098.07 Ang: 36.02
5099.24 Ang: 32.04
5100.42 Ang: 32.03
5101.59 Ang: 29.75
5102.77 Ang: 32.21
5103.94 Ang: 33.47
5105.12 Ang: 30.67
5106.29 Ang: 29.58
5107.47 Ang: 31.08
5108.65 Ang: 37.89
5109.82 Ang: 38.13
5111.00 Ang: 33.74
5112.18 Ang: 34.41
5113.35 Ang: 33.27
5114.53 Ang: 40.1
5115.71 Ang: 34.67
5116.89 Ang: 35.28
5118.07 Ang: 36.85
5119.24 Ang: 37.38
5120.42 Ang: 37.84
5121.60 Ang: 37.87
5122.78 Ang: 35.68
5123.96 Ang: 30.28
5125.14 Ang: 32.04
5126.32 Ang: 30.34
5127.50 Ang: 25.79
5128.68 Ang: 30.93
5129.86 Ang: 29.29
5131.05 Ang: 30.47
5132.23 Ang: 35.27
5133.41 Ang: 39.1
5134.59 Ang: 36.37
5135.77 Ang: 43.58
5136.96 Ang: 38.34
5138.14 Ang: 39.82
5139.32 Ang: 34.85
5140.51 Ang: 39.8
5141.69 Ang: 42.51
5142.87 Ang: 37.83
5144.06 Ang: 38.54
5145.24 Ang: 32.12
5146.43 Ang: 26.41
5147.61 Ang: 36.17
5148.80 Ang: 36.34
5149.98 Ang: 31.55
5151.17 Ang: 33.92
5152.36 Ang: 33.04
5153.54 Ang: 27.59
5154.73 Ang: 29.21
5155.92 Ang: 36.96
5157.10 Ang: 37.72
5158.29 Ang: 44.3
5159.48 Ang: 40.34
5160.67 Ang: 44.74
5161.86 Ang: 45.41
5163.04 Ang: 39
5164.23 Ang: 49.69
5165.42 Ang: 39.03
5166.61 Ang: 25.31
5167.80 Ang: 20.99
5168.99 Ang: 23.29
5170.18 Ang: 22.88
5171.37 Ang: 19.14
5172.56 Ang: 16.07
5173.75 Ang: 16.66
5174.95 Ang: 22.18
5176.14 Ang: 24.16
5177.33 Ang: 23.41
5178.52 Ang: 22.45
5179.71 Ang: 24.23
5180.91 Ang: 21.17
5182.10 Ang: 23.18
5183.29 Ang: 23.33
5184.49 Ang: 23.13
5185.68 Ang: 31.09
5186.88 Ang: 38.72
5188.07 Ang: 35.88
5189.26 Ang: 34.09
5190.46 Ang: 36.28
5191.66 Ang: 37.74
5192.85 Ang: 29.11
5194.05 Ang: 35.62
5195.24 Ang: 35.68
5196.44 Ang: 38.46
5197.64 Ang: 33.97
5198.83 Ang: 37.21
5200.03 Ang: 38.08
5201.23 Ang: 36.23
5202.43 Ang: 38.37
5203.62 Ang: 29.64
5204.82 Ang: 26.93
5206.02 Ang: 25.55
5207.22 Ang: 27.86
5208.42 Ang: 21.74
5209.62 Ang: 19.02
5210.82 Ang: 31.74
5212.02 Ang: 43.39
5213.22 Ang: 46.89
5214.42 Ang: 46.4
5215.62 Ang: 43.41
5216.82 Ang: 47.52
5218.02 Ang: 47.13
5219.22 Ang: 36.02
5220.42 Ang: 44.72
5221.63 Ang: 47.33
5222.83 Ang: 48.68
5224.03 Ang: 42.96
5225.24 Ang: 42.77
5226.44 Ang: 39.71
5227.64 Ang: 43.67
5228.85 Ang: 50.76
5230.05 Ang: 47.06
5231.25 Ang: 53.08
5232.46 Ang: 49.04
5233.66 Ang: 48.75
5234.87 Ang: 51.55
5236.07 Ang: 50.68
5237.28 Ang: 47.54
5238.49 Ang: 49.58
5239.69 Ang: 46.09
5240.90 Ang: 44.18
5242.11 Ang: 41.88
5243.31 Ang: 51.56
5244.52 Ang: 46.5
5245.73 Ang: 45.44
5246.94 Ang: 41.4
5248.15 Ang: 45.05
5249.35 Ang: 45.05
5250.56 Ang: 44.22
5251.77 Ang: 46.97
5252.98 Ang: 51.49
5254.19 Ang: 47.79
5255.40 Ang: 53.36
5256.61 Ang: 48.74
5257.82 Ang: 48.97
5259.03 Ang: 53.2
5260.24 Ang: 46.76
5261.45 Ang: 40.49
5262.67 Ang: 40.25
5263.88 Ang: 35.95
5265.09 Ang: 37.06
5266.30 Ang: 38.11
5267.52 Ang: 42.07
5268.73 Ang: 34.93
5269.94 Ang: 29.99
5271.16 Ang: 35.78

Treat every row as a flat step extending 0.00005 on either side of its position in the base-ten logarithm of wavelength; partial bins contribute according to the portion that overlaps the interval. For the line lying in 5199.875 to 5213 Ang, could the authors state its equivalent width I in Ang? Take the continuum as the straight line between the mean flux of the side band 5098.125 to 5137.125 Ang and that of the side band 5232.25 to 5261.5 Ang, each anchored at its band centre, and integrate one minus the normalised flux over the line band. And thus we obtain 3.7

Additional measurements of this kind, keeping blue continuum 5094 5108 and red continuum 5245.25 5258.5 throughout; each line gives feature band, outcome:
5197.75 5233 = 3.3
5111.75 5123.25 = -0.7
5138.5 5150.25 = 0.3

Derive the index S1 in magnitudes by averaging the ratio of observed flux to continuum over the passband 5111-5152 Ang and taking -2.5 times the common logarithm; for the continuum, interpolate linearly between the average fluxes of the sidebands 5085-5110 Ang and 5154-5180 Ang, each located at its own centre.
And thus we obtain -0.092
